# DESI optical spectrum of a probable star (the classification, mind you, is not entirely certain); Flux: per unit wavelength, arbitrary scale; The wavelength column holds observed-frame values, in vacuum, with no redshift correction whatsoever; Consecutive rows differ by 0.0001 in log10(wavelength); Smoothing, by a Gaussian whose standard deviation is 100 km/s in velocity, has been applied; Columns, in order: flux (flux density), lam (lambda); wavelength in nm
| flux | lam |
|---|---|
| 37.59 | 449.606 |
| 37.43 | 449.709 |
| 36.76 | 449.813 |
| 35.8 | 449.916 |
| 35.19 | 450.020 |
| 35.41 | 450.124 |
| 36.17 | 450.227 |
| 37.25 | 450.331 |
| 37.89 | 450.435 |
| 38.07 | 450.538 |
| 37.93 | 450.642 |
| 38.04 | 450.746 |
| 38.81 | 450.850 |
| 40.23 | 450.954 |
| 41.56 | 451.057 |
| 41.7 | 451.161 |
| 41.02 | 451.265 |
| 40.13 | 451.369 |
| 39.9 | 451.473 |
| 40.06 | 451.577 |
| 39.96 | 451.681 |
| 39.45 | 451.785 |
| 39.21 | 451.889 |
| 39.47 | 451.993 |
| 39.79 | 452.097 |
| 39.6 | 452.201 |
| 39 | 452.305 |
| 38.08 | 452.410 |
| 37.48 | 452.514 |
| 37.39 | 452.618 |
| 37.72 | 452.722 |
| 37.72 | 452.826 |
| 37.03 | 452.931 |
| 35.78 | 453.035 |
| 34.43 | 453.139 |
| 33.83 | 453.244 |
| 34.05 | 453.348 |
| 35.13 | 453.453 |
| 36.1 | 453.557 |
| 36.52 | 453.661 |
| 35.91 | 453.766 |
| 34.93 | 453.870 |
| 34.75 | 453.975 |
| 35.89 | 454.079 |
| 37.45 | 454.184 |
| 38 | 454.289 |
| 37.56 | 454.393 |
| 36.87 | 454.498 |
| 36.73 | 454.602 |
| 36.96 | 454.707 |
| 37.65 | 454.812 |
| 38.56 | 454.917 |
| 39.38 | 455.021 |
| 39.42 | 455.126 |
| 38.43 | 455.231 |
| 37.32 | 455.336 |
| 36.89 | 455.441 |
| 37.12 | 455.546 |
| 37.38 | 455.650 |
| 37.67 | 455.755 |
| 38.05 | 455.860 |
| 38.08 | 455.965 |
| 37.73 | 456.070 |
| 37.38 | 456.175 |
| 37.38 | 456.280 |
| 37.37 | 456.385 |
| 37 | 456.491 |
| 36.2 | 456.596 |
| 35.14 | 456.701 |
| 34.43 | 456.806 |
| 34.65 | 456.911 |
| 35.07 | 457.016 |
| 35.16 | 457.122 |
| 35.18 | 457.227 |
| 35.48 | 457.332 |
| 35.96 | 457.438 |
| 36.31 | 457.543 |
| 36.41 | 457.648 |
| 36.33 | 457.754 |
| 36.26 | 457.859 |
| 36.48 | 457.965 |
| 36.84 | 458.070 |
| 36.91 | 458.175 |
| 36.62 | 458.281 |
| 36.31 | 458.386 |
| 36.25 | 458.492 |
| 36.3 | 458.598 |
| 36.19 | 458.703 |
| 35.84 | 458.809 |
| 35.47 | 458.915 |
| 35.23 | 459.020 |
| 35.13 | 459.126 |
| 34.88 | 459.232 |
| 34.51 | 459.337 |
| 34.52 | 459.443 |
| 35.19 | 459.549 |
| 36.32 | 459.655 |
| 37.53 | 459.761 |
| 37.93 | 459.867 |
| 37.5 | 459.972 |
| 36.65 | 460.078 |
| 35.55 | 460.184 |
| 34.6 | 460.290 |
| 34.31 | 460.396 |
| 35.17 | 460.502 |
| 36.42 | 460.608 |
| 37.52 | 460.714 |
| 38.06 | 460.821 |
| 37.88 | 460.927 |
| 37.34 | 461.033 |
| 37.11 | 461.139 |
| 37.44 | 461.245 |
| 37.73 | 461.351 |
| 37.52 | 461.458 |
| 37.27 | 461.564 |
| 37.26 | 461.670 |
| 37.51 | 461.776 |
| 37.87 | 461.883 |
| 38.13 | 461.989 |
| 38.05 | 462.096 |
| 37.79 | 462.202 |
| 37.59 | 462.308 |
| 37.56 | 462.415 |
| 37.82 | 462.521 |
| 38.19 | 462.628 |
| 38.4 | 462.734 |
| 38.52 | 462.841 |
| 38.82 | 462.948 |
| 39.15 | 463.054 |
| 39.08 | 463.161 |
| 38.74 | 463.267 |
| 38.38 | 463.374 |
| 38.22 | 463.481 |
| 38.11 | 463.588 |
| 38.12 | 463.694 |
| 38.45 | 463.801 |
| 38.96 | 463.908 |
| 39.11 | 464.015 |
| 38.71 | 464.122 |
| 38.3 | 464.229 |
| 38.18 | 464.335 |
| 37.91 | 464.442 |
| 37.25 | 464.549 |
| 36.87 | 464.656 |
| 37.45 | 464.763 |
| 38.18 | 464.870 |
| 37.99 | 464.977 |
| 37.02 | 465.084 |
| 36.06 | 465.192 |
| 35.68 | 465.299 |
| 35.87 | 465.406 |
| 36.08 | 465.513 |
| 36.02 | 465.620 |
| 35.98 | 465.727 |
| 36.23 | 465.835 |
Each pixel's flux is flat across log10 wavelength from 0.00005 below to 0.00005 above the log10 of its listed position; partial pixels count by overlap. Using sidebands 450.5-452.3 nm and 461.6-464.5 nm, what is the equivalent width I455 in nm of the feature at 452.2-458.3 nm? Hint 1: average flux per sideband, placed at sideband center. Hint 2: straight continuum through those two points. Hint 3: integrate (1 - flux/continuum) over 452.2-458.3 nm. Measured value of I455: 0.391 nm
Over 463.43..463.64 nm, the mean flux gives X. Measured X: 38.1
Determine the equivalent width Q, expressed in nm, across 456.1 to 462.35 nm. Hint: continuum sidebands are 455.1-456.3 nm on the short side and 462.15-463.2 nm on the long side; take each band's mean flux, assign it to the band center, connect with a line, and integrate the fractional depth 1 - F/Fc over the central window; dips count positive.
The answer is 0.26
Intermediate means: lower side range 37.7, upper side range 38.3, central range 36.4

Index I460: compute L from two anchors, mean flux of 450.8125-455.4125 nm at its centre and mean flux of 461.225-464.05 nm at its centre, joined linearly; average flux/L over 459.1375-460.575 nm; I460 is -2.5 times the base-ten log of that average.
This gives 0.07 mag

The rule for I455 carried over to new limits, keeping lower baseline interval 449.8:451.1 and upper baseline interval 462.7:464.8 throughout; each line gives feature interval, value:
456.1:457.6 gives 0.08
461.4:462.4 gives 0.02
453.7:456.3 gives 0.04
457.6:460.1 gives 0.13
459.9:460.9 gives 0.05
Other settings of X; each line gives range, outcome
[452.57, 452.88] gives 37.6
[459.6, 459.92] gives 37.3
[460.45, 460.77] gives 36.3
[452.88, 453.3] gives 35.3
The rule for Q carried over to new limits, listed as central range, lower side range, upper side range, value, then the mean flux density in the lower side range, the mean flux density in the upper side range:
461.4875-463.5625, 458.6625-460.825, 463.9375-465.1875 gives -0.062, 35.9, 37.8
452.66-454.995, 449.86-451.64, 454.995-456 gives 0.108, 38.5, 37.9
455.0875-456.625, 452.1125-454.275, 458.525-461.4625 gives -0.049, 36.5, 36.3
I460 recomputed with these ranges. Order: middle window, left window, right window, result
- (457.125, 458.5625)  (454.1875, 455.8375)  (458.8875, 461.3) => 0.02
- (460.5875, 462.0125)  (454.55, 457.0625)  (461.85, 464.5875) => 0.01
